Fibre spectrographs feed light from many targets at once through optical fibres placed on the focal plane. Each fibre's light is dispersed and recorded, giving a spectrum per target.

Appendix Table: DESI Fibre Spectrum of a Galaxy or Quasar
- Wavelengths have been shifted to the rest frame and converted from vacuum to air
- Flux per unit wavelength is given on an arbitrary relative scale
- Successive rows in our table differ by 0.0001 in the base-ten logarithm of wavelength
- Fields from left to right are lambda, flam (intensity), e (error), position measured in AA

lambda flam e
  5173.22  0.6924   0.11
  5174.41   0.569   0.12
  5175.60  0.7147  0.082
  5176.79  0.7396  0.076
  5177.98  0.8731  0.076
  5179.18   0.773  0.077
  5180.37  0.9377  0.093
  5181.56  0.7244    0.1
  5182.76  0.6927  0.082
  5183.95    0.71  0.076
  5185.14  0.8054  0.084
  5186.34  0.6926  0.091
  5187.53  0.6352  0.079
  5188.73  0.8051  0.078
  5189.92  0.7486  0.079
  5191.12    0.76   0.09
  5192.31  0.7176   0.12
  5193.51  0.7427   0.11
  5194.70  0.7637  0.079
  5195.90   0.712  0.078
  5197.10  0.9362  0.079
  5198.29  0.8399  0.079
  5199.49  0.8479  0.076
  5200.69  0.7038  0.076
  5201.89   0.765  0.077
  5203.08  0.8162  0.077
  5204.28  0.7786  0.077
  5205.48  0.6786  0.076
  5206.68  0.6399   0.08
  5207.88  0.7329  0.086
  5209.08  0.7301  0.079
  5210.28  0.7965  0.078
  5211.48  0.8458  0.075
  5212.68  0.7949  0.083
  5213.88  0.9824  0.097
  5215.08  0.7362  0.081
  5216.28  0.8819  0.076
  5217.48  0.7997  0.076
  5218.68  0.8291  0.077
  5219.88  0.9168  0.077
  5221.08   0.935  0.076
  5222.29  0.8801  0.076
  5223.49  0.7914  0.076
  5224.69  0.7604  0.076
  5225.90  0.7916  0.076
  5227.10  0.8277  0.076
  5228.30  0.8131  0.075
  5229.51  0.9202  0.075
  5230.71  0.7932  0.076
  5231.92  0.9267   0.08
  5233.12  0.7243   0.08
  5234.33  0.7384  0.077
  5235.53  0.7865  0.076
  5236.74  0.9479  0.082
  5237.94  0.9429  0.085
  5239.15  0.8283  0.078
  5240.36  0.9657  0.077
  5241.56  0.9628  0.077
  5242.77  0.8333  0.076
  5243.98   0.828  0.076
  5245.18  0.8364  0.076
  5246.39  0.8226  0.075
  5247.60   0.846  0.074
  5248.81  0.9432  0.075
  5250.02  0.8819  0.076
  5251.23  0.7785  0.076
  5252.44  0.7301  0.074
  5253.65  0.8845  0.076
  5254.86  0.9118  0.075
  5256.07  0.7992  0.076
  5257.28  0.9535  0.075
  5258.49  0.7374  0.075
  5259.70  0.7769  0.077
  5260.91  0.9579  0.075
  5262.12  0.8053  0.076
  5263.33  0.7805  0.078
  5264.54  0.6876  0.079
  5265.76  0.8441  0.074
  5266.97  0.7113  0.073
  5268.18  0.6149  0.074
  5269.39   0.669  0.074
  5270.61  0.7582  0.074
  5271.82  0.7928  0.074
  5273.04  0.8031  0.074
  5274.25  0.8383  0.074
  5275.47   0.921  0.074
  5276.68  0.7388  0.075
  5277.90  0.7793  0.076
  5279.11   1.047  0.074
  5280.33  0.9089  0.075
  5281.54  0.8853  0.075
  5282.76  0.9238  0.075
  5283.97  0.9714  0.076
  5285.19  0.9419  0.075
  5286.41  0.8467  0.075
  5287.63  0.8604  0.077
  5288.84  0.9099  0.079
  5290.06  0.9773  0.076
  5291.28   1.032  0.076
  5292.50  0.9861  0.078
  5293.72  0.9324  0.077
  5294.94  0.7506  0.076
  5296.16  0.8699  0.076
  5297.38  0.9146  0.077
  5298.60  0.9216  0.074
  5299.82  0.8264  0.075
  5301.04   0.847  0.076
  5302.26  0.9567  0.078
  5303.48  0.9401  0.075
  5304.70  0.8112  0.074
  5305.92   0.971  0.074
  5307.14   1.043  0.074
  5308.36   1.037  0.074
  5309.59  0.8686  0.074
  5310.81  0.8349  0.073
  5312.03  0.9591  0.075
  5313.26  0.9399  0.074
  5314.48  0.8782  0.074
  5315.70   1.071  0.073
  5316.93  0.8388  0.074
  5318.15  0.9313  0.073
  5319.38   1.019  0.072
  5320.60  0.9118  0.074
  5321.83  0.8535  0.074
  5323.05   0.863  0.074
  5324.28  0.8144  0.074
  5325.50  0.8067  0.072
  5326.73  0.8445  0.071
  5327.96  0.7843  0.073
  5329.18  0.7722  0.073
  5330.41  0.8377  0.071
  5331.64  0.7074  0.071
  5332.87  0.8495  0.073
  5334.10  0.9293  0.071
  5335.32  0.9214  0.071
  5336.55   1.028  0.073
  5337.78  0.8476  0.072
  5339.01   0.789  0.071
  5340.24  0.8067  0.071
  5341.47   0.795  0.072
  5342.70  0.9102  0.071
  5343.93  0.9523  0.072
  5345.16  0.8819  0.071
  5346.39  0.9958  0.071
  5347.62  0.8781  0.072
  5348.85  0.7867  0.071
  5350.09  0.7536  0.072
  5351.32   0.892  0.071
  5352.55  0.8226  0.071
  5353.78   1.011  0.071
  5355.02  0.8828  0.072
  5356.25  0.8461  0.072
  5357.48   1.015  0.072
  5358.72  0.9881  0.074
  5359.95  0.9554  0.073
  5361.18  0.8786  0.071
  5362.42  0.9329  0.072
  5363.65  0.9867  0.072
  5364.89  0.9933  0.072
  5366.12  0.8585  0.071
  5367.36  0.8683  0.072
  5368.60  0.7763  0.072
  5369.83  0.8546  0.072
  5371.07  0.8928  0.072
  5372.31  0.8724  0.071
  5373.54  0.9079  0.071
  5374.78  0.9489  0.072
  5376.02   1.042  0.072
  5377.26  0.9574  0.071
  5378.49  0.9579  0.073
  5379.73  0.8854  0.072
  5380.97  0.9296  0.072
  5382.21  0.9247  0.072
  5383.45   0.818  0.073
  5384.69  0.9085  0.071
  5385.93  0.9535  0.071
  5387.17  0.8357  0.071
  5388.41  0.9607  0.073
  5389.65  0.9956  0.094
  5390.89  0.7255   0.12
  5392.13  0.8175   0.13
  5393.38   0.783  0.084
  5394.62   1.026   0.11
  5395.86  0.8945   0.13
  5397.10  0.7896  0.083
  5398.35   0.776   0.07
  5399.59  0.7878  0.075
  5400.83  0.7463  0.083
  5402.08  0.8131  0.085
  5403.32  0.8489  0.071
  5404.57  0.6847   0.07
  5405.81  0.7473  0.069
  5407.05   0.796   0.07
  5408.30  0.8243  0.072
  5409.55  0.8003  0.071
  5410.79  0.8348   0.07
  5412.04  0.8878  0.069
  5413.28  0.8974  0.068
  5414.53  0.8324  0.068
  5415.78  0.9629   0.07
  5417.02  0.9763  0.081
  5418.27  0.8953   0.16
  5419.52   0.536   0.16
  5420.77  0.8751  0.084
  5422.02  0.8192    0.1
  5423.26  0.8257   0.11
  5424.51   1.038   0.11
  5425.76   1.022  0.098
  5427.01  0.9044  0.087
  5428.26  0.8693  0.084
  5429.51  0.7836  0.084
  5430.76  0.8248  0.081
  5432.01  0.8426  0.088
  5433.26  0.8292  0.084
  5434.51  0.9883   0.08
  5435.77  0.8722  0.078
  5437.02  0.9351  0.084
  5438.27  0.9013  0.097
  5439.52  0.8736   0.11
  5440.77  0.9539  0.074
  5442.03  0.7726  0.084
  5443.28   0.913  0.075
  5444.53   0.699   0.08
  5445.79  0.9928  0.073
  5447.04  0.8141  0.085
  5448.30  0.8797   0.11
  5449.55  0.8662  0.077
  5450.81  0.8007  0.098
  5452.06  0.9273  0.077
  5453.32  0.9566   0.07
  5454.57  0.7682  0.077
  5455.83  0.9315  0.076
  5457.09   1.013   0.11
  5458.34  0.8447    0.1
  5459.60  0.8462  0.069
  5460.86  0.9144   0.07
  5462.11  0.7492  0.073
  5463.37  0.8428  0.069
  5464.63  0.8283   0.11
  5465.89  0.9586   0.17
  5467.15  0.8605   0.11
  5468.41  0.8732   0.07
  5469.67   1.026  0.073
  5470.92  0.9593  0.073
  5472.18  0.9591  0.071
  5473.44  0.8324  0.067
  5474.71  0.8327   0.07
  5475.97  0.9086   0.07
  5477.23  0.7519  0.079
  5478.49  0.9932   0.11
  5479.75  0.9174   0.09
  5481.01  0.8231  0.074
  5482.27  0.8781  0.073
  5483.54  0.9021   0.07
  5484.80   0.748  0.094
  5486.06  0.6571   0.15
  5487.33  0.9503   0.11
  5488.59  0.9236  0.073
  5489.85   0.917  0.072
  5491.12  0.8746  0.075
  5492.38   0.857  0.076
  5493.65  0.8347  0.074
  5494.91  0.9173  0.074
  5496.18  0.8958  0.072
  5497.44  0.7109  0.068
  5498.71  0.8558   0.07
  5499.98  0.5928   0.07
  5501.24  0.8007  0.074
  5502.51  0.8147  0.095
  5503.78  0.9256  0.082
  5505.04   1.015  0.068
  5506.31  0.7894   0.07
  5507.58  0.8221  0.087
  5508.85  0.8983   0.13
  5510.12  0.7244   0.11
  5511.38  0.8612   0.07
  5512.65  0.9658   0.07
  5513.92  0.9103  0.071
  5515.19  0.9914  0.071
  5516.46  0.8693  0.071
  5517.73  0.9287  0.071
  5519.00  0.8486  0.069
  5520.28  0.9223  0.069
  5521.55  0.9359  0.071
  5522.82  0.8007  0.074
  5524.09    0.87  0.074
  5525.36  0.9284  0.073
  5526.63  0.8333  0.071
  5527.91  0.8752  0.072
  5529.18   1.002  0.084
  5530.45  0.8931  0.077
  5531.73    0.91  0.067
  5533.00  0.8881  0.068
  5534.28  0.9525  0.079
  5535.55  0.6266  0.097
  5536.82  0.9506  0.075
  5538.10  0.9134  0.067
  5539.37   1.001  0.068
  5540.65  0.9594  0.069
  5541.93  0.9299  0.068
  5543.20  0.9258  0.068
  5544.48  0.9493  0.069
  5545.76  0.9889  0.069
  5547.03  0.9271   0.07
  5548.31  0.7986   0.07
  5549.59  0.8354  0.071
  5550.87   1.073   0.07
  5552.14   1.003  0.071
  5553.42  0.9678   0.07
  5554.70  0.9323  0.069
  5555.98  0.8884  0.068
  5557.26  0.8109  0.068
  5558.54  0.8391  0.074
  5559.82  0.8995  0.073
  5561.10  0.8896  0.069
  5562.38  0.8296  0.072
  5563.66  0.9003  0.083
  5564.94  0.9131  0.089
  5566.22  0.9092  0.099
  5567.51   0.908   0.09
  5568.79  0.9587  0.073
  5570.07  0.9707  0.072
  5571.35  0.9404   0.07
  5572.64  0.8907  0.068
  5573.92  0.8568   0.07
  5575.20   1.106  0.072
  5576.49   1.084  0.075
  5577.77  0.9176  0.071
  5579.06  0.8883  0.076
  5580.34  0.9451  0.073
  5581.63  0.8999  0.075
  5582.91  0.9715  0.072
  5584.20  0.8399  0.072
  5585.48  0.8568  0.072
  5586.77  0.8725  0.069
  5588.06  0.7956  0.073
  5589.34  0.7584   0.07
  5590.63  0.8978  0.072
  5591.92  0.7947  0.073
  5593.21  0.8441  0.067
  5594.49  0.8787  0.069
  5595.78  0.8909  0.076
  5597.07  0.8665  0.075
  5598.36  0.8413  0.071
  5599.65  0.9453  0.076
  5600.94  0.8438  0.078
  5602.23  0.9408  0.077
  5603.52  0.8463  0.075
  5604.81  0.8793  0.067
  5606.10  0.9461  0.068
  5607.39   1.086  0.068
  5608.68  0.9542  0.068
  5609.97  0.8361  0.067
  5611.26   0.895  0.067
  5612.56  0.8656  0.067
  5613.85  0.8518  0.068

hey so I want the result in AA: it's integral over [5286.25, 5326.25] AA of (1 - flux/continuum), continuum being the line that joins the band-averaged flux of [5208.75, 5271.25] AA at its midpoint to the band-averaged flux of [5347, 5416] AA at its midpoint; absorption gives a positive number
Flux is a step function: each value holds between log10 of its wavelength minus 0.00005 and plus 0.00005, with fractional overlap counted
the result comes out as -2.8 AA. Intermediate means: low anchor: 0.828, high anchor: 0.875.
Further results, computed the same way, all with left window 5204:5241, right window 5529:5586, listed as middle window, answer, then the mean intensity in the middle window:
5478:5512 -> 2.0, 0.848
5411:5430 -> 0.1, 0.875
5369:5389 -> -1.1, 0.914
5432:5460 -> 0.2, 0.88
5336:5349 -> -0.4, 0.882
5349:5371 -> -0.9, 0.898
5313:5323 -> -0.9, 0.927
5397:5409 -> 1.3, 0.781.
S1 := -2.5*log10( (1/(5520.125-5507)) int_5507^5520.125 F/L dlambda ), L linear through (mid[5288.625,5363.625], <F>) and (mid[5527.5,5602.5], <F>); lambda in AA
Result 0.02 mag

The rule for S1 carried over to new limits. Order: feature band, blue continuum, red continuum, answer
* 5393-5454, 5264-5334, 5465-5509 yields 0.01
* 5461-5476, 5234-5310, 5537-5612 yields 0.01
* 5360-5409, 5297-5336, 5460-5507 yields 0.01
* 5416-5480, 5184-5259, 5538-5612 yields 0.00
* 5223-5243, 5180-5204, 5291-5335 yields -0.05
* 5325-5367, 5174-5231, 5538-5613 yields -0.06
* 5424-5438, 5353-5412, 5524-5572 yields -0.01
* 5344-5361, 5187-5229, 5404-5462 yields -0.08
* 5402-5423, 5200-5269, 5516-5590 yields 0.05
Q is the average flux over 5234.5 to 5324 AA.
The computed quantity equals 0.873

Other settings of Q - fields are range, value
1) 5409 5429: 0.874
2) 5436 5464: 0.873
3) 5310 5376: 0.888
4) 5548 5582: 0.922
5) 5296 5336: 0.891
